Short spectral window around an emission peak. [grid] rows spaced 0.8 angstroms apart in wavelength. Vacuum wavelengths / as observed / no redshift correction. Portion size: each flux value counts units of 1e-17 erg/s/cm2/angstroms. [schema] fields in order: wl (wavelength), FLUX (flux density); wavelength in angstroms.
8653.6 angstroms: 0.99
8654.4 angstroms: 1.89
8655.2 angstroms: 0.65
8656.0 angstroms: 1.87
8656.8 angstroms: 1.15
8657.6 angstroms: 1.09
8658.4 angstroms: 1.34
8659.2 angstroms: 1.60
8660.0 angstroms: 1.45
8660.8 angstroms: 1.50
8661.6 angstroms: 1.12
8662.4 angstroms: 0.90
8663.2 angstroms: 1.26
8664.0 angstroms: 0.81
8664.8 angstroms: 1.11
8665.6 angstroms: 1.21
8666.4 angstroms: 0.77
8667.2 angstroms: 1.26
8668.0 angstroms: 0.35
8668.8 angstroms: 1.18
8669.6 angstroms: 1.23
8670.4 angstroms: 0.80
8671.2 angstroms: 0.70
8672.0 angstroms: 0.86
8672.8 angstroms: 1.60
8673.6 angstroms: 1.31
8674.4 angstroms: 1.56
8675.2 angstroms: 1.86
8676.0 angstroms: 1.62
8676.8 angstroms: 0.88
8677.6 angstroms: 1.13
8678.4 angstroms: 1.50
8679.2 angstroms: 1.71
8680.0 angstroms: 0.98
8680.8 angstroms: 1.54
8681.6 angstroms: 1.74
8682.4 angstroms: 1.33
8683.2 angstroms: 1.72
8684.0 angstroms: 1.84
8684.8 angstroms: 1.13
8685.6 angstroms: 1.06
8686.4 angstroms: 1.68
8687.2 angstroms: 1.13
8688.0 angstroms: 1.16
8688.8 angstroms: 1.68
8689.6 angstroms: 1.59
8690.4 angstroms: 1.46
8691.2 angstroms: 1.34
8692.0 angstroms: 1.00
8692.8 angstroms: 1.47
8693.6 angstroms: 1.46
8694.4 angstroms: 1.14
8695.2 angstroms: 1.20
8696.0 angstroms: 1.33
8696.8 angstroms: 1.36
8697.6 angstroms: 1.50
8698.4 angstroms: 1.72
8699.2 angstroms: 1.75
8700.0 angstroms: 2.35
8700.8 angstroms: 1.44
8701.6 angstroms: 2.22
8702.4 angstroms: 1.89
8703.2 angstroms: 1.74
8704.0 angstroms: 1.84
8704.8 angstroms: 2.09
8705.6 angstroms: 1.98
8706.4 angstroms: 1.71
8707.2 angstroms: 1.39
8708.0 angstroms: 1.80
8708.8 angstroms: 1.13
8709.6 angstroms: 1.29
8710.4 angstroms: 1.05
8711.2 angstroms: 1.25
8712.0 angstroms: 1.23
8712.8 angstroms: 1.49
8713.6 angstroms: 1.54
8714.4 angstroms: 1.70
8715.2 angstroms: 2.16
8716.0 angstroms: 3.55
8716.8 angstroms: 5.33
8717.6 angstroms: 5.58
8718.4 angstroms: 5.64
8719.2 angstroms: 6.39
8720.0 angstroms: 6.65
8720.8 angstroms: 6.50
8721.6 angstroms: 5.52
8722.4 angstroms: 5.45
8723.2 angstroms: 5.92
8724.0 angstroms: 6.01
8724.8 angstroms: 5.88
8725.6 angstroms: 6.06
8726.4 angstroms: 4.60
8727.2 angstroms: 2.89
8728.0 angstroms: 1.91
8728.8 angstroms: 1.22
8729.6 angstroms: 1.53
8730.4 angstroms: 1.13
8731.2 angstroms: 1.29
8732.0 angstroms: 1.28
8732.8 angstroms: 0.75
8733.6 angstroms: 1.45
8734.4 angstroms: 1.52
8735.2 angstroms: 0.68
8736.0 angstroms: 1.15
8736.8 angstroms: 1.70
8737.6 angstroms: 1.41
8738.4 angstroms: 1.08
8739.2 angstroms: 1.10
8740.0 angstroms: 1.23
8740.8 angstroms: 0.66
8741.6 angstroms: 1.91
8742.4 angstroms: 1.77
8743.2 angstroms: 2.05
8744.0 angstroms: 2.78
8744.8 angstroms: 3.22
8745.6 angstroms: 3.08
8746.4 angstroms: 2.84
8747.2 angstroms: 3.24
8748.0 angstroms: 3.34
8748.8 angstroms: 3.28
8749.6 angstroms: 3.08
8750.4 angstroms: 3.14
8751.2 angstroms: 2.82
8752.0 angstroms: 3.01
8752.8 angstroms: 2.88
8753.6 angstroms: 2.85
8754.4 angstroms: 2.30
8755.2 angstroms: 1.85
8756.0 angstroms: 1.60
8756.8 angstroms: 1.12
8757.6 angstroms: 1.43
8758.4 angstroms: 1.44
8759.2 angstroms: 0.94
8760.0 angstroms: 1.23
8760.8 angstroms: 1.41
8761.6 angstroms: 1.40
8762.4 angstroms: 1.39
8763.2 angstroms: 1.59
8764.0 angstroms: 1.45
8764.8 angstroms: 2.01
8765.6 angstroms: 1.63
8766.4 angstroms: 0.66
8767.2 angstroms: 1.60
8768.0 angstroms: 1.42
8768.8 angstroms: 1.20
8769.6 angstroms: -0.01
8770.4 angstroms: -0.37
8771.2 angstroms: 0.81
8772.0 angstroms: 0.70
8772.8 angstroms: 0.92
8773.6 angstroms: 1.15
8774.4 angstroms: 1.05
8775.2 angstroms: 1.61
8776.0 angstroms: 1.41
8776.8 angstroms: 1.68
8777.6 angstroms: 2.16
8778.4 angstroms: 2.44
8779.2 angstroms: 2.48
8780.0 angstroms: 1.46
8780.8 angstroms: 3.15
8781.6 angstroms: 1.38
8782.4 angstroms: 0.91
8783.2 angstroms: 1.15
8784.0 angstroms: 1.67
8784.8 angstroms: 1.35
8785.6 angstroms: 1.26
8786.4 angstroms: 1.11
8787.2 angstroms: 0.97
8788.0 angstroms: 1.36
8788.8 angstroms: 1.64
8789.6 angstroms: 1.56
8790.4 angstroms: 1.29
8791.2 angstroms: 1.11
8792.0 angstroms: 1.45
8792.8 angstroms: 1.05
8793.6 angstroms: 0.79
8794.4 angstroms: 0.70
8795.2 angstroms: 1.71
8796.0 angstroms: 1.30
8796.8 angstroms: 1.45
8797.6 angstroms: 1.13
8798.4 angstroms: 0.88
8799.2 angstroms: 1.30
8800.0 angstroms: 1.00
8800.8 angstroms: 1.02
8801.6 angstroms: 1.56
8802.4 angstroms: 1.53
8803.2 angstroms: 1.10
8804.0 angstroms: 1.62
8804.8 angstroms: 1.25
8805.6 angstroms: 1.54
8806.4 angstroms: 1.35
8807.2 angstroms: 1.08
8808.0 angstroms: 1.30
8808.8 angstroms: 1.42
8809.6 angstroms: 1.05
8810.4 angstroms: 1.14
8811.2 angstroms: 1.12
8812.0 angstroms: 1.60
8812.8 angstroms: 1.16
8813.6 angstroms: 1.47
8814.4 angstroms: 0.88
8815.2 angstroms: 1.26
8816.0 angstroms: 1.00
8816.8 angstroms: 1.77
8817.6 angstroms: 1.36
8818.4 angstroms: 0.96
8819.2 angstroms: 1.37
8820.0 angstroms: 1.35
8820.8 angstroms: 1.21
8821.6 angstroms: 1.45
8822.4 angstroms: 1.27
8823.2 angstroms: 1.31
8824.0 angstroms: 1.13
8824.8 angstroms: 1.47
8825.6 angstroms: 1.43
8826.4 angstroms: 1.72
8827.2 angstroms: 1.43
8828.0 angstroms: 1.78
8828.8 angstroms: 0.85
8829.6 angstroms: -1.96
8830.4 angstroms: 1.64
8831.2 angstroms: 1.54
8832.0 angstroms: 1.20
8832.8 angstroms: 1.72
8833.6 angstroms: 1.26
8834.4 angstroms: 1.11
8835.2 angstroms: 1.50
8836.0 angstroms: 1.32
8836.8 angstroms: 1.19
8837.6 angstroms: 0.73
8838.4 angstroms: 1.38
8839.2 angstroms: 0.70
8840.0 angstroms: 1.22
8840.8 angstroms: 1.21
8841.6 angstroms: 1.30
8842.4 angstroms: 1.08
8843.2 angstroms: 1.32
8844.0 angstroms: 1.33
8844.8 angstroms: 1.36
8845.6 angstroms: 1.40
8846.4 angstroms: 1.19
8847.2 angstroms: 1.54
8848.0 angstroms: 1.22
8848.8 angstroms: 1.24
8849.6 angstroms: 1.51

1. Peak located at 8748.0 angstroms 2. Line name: [N II]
